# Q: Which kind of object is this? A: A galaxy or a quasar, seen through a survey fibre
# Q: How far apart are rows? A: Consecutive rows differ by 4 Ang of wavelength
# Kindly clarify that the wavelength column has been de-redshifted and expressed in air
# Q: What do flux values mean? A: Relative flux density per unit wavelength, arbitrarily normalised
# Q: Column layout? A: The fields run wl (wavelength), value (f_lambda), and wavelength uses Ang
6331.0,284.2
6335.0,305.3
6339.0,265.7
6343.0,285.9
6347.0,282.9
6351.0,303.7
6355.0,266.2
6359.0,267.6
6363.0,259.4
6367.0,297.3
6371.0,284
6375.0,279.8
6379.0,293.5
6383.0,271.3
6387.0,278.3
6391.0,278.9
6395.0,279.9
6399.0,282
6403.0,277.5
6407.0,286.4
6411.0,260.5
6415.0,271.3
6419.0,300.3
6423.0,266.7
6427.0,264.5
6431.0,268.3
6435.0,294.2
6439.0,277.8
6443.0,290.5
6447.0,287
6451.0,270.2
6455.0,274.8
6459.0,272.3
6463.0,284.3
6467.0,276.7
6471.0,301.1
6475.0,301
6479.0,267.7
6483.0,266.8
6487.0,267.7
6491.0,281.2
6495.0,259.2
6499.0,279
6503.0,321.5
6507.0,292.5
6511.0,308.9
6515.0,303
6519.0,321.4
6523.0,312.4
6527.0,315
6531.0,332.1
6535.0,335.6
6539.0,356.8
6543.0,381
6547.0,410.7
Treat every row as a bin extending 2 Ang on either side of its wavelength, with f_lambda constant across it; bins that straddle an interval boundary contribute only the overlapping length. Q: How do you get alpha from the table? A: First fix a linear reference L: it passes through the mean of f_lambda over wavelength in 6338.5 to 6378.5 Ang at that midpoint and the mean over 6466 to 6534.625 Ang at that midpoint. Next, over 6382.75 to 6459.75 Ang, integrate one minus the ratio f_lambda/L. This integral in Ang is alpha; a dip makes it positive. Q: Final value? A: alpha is 2.5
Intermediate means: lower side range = 280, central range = 278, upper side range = 296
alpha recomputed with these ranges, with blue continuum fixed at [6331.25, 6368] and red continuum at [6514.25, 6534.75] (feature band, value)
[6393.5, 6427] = 2.0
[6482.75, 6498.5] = 2.1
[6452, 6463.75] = 1.1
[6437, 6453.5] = 1.1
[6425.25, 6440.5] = 1.2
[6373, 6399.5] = 0.8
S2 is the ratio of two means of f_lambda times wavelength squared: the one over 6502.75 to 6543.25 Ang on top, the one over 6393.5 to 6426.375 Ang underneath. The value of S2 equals 1.21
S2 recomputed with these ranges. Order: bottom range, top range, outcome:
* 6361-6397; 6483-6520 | 1.08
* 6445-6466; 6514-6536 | 1.18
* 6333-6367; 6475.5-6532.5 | 1.10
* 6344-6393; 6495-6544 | 1.19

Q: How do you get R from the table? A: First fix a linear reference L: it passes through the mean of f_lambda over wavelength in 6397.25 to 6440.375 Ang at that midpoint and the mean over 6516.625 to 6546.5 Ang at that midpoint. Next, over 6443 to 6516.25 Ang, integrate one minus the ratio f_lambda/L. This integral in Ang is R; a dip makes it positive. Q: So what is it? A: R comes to 6.25 Ang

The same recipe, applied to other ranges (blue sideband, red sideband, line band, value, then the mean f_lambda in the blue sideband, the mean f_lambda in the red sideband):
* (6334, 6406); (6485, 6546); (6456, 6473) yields 1.0 Ang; 281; 313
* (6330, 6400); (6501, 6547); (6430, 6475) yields 3.7 Ang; 281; 329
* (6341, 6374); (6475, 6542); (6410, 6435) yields 1.4 Ang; 281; 302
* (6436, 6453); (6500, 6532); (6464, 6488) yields 1.2 Ang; 282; 312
